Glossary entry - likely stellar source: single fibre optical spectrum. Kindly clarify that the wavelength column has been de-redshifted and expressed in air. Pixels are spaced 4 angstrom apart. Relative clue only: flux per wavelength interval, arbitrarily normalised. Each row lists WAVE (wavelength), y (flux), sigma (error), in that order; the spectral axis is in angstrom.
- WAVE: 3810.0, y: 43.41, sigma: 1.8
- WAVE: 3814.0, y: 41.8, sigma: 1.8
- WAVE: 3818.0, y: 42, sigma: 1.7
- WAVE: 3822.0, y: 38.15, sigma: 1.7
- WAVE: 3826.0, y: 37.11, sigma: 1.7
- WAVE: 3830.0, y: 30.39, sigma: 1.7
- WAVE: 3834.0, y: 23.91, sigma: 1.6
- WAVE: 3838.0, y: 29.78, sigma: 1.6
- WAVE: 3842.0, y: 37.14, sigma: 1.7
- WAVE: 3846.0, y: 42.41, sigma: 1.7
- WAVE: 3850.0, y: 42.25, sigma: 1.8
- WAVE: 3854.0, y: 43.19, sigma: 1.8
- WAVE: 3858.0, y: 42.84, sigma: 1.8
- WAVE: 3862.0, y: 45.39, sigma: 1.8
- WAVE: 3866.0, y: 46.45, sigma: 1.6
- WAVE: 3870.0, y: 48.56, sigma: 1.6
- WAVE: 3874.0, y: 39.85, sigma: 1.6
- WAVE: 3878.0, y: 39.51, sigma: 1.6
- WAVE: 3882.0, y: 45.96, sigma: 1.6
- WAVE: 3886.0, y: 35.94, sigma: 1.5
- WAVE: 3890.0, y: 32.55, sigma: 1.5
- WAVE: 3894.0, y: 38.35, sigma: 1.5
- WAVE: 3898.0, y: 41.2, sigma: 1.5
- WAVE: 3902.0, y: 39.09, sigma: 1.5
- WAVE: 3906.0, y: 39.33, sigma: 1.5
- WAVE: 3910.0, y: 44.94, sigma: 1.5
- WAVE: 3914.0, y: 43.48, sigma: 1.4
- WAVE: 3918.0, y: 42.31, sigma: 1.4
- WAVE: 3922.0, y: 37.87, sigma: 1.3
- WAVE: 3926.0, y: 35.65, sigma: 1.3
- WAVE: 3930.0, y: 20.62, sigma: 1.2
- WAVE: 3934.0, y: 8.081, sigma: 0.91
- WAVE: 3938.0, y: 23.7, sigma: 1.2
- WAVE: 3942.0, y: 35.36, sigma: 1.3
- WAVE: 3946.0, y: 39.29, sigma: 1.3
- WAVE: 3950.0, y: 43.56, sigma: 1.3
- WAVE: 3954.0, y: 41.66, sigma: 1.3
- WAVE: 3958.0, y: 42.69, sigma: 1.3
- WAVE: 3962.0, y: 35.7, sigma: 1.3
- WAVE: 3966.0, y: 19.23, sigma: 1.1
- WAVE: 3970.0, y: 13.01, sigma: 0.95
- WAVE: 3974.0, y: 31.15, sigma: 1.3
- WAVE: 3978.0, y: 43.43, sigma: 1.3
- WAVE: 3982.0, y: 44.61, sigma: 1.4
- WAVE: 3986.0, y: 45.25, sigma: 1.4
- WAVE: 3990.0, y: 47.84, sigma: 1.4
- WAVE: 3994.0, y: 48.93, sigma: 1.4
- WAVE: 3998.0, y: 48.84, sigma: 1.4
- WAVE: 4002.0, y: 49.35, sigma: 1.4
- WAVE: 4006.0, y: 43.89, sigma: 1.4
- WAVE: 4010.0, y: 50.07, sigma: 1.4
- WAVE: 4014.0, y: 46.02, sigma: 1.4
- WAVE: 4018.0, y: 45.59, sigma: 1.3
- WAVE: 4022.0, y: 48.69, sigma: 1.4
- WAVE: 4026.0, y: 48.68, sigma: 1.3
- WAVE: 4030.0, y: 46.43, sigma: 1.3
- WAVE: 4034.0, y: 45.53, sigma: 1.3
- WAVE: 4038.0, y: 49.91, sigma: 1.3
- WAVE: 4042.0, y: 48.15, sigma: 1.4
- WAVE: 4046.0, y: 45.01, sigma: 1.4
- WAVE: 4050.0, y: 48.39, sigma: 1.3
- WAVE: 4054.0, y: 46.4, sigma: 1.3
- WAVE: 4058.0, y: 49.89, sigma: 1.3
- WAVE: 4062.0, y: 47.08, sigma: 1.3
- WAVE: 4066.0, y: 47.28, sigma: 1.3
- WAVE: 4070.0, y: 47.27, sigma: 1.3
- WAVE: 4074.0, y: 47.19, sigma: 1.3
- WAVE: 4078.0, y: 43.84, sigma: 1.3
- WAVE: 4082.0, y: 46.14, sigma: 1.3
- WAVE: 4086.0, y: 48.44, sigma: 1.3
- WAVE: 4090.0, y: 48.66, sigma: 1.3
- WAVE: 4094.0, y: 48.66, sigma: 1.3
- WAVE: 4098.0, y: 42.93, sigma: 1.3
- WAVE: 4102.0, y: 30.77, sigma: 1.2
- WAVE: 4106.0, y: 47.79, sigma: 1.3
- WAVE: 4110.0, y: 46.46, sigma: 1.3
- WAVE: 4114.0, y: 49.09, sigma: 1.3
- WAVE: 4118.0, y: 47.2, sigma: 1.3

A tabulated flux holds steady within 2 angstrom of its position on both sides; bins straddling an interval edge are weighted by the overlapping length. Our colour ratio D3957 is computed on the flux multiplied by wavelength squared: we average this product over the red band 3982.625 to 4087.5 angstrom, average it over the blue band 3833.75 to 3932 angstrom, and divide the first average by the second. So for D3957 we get 1.30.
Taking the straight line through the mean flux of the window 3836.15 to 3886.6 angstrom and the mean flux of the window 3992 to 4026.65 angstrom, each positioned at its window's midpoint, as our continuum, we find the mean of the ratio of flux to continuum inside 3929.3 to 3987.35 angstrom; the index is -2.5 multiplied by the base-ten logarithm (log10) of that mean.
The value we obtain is 0.37 mag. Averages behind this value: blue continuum 41.7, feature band 32.6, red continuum 47.7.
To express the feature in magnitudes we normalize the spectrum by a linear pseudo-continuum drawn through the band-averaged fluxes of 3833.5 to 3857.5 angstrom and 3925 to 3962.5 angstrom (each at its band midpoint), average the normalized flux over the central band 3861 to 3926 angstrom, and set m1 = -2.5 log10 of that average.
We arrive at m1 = -0.171 mag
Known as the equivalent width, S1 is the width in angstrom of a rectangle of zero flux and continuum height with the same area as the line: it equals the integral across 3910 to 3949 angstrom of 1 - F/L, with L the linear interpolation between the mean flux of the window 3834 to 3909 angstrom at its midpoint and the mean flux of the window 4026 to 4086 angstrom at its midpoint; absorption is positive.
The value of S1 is 8.8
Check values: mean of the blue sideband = 40.2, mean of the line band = 32.8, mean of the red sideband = 47.1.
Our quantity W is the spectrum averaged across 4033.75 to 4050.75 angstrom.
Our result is 47.5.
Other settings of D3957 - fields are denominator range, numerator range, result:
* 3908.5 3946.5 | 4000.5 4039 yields 1.52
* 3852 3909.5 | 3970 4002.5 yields 1.09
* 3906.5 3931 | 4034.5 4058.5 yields 1.33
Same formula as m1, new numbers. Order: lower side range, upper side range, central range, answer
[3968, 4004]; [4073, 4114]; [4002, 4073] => -0.10 mag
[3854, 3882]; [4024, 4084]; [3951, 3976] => 0.41 mag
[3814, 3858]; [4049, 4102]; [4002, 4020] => -0.07 mag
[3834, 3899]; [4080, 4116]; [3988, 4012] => -0.12 mag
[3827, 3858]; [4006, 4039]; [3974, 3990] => 0.04 mag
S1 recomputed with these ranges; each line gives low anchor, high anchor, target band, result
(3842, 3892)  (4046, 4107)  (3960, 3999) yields 5.85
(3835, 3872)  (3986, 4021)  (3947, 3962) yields 1.33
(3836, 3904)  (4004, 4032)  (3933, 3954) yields 5.62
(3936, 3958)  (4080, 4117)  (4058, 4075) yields -1.47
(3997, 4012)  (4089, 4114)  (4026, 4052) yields -0.35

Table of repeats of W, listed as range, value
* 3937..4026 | 40.7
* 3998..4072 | 47.5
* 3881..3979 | 34.8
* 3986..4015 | 47.7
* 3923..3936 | 22.7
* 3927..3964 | 32.4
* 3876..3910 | 39.3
